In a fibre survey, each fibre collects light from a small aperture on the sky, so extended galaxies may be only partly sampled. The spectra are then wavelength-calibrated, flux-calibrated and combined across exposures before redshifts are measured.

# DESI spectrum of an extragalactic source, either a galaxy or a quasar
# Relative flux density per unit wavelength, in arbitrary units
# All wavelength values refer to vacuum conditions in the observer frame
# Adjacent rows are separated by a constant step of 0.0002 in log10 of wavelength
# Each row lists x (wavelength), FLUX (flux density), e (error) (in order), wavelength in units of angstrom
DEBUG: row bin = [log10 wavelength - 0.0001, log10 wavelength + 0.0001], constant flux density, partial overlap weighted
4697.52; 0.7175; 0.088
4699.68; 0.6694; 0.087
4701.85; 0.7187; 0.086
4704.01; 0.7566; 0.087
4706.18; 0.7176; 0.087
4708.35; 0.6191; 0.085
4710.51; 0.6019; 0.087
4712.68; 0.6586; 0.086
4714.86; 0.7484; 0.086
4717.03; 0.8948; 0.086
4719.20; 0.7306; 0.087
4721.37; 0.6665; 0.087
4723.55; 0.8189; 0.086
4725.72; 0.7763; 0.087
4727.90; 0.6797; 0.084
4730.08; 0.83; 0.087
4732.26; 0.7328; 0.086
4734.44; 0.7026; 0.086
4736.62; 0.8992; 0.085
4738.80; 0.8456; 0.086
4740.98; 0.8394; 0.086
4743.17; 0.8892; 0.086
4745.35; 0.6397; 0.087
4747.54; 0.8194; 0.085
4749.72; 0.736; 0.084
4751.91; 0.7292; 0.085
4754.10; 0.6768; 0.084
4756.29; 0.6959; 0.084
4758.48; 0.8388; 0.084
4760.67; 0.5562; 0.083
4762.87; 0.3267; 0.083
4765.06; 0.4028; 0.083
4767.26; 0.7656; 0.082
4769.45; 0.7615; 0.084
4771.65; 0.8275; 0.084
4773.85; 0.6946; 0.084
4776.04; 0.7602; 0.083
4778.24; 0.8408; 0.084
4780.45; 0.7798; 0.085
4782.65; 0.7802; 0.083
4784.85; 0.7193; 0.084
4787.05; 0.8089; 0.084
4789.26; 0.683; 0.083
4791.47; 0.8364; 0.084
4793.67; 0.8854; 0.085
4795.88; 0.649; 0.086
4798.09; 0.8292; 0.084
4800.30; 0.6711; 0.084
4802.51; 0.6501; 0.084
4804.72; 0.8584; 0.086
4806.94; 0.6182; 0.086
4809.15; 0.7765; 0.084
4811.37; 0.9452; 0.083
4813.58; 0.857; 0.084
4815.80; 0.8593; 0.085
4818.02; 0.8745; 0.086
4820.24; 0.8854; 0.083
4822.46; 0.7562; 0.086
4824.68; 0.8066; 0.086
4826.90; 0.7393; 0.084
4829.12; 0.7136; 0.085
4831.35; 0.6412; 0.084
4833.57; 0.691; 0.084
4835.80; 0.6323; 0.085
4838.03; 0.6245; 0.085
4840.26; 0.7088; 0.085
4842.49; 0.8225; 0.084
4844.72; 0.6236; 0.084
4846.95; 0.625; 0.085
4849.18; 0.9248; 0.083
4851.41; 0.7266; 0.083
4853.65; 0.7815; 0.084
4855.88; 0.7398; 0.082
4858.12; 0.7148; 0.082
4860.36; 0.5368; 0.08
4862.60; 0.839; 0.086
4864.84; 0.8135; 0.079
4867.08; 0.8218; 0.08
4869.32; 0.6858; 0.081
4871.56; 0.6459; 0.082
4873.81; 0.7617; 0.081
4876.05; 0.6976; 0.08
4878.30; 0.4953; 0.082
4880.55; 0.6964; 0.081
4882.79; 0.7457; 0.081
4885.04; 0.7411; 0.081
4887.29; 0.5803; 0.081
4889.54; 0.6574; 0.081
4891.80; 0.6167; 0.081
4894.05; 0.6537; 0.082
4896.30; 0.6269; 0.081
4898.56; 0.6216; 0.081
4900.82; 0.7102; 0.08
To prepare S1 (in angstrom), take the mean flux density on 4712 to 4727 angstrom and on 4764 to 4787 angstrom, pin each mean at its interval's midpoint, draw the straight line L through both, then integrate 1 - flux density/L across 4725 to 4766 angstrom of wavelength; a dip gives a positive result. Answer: 1.7 angstrom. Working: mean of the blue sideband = 0.758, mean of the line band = 0.717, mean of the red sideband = 0.737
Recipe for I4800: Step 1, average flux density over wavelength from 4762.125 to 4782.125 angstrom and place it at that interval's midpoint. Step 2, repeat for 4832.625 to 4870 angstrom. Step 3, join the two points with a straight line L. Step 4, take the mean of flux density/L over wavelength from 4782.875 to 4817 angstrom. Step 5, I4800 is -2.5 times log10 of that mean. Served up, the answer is -0.11 mag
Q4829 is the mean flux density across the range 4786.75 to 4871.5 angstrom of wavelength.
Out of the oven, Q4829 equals 0.752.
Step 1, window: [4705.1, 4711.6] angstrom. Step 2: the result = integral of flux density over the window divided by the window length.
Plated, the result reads 0.647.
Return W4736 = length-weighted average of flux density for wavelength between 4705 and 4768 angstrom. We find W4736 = 0.718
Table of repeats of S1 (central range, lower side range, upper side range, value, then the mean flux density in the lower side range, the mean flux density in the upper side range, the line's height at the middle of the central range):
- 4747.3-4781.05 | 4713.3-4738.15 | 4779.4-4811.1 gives 2.95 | 0.77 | 0.758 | 0.763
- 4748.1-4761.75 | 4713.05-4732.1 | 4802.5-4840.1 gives 0.93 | 0.762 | 0.762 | 0.762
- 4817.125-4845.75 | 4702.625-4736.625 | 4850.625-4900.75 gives -1.14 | 0.734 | 0.691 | 0.703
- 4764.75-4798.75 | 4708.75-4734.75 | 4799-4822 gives 0.85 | 0.735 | 0.799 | 0.778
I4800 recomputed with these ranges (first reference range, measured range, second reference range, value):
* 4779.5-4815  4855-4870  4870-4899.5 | -0.08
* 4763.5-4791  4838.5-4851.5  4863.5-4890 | -0.04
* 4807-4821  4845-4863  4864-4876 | 0.06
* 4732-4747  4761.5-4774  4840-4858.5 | 0.25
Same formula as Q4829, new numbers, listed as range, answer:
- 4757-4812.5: 0.731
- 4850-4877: 0.733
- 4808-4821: 0.865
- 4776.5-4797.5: 0.777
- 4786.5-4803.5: 0.75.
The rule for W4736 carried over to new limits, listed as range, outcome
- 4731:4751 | 0.789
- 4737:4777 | 0.715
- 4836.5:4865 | 0.725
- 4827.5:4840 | 0.667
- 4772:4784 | 0.774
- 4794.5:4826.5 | 0.788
